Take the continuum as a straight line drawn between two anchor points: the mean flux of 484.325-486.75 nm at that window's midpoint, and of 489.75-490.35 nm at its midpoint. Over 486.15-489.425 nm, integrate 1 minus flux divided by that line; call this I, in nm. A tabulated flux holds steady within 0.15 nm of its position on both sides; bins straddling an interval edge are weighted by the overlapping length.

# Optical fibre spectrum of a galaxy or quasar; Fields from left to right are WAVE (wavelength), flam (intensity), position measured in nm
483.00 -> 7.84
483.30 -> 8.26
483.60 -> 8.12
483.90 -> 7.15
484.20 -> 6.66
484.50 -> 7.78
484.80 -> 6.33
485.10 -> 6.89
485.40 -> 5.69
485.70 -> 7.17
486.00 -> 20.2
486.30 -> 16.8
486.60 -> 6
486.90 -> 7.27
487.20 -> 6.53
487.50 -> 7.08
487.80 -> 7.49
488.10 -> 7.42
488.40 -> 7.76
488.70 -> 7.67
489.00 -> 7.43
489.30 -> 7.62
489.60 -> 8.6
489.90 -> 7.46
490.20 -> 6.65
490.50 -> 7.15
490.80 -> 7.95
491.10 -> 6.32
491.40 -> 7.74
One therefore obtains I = 0.097 nm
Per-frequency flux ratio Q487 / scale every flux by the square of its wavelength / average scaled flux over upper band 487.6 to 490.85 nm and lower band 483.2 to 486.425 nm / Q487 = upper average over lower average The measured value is 0.8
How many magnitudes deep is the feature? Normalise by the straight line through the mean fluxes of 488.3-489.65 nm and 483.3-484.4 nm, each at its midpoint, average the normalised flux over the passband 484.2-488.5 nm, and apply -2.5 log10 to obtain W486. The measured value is -0.13 mag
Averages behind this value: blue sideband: 7.46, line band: 8.54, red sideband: 7.76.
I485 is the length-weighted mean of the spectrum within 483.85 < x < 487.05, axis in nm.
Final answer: 8.96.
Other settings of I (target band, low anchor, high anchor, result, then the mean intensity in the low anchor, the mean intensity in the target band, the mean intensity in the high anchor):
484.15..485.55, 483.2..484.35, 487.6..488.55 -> 0.158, 7.52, 6.67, 7.53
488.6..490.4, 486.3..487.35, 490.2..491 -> -0.008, 8.06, 7.56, 7.3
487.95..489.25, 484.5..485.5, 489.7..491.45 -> -0.109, 6.56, 7.57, 7.22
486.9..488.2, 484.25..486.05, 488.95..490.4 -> 0.123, 8.26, 7.13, 7.55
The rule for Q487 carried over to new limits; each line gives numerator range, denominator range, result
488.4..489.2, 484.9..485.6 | 1.21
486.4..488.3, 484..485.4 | 1.08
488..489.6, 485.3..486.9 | 0.71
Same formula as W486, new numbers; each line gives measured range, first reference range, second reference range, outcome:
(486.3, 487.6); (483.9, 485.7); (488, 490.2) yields -0.10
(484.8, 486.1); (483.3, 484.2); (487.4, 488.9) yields -0.21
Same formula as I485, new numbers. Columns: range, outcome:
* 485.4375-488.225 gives 9.41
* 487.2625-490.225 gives 7.53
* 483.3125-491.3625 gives 8.05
